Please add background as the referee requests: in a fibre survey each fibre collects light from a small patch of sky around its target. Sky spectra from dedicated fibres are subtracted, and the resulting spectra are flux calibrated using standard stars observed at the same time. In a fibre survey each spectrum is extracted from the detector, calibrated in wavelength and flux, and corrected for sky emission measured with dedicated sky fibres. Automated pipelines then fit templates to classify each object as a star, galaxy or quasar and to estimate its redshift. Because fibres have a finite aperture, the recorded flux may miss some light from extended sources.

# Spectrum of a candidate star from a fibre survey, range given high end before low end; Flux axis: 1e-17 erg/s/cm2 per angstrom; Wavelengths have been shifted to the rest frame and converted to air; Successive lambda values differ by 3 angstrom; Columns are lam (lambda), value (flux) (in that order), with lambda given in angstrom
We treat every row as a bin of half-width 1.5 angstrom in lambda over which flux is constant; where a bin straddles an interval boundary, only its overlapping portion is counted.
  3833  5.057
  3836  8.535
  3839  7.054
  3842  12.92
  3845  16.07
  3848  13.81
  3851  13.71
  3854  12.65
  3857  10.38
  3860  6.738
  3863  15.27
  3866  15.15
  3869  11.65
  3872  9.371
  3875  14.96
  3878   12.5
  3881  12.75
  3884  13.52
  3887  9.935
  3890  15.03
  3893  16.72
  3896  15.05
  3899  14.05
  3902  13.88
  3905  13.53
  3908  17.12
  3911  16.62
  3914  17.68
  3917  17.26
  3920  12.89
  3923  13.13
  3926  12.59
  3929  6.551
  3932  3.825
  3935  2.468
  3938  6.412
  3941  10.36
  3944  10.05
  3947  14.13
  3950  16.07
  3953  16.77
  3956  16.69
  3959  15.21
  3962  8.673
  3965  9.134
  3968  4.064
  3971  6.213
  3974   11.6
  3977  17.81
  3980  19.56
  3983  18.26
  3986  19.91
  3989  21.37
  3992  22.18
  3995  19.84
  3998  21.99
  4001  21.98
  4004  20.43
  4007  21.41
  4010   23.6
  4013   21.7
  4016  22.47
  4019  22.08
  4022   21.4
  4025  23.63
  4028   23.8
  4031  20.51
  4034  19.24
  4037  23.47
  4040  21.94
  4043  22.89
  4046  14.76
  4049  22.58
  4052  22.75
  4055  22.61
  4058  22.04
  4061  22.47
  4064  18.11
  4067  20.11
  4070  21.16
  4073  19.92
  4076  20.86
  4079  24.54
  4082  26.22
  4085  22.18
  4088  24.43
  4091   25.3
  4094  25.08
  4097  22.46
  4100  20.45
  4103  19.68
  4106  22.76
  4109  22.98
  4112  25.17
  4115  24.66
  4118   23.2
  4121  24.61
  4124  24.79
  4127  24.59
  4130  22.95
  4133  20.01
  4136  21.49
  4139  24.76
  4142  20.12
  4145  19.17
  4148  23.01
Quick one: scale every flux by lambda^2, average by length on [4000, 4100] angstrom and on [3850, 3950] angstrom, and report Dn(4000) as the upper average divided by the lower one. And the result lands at 1.92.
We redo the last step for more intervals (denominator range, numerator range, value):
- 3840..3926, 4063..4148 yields 1.85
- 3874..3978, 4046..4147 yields 1.97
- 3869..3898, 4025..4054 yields 1.75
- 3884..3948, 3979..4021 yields 1.79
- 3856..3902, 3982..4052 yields 1.78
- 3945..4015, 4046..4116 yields 1.39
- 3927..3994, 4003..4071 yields 1.76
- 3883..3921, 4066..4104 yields 1.66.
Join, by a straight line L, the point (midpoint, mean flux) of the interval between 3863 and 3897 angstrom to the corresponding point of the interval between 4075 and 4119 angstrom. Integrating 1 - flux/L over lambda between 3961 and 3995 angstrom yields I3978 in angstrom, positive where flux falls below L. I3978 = 6.2 angstrom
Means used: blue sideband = 13.4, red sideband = 23.4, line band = 14.8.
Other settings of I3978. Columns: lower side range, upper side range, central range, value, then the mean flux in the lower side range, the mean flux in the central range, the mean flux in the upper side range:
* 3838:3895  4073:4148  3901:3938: 6.9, 12.7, 12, 23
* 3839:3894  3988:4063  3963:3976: 7.3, 12.8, 8.17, 21.7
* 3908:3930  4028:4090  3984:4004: -3.1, 14.2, 21.1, 21.7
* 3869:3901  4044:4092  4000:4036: -4.4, 13.3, 21.9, 21.9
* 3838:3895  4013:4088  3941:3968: 6.9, 12.7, 12.7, 21.8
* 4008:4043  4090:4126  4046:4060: 0.6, 22.2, 21.7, 23.4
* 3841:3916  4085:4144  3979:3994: -1.9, 13.7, 20.3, 23.1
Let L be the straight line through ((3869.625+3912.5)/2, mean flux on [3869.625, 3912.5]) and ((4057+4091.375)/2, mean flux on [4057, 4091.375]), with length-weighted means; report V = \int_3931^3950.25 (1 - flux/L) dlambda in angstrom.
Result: 8.9 angstrom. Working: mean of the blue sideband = 13.9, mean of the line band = 8.72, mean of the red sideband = 22.2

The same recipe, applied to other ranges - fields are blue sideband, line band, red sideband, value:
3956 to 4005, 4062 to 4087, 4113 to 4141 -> -1.1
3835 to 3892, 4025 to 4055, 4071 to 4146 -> -2.4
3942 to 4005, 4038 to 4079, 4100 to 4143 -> -2.6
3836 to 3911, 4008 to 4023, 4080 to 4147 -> -2.6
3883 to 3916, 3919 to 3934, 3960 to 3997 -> 5.5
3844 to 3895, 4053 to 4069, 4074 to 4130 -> 0.4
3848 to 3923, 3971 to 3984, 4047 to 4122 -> 1.7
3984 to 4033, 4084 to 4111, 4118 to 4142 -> -0.2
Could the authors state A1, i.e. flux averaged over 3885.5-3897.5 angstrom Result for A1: 14.2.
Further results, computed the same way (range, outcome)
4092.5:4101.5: 22.7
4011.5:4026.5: 22.3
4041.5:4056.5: 21.1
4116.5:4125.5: 24.2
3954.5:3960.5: 16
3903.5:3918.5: 16.4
